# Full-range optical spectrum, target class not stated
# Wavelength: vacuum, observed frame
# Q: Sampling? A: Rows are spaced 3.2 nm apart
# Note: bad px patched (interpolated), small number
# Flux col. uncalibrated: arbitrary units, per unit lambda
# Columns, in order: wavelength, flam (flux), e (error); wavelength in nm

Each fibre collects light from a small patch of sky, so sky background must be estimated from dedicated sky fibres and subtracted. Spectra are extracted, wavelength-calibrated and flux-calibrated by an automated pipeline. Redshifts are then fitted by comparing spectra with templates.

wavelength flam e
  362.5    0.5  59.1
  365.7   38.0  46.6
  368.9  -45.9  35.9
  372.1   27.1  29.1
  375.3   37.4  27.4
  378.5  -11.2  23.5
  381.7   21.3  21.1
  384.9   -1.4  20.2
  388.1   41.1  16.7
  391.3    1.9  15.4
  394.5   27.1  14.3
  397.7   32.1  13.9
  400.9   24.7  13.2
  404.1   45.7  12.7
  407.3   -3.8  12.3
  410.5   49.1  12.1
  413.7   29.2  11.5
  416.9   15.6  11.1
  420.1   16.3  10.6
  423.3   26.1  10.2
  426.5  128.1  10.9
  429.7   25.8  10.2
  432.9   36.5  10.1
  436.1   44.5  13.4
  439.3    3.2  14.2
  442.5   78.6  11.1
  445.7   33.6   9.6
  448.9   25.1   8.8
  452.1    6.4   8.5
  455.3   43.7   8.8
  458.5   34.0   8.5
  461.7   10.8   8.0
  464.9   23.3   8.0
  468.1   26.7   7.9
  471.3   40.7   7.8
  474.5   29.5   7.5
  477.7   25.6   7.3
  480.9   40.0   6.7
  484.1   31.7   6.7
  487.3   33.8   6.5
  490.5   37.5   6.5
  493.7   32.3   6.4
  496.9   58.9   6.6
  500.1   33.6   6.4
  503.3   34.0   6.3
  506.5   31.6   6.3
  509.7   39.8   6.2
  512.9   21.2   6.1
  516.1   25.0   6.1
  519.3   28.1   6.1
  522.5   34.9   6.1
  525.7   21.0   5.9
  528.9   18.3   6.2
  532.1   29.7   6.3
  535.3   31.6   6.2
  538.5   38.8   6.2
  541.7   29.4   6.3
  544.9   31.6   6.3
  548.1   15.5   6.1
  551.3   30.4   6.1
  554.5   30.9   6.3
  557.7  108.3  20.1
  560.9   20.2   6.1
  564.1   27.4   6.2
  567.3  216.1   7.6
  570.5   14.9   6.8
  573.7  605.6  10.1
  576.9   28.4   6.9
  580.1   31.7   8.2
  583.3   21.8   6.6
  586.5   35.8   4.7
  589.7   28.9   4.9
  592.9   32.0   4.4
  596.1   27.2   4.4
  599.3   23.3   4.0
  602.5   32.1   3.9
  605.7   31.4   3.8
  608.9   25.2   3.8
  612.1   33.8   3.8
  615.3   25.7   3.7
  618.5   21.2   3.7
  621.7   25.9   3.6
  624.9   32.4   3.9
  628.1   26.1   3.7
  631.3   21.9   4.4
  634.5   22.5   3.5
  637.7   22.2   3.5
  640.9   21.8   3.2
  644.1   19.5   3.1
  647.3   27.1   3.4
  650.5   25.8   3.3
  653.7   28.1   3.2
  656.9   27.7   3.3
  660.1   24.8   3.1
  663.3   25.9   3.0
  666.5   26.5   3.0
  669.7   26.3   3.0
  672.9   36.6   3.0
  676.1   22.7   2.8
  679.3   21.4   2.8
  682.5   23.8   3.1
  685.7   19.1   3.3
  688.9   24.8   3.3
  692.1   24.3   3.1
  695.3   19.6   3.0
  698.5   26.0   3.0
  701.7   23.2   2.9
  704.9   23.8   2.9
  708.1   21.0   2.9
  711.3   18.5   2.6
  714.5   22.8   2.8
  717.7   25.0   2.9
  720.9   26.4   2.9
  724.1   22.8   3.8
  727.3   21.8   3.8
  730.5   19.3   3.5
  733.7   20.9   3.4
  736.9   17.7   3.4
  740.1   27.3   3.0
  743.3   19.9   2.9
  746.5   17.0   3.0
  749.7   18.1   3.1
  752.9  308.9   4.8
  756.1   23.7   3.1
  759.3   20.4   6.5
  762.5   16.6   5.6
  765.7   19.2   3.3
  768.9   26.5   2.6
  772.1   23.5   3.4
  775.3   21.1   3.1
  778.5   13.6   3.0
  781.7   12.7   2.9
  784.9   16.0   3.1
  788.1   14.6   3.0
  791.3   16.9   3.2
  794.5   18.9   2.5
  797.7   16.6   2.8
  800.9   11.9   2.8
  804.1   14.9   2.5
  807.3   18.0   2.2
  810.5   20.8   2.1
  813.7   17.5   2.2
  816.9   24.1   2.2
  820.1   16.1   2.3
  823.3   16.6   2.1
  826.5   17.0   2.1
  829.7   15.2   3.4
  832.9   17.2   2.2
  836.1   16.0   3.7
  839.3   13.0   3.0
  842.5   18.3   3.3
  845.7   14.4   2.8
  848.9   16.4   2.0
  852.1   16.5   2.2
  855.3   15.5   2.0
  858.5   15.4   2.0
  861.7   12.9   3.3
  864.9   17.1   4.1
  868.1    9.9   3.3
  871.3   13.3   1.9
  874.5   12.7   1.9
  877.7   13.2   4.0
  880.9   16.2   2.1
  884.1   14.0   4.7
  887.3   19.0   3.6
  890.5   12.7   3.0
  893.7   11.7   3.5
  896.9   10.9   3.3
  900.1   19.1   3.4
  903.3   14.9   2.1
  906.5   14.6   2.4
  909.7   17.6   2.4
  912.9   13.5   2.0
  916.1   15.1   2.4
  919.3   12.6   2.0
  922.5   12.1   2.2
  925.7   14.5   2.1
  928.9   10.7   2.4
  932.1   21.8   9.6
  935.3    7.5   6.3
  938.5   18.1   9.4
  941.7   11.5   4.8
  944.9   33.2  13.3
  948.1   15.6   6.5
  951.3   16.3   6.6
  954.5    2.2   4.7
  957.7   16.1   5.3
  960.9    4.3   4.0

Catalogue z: 0.15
